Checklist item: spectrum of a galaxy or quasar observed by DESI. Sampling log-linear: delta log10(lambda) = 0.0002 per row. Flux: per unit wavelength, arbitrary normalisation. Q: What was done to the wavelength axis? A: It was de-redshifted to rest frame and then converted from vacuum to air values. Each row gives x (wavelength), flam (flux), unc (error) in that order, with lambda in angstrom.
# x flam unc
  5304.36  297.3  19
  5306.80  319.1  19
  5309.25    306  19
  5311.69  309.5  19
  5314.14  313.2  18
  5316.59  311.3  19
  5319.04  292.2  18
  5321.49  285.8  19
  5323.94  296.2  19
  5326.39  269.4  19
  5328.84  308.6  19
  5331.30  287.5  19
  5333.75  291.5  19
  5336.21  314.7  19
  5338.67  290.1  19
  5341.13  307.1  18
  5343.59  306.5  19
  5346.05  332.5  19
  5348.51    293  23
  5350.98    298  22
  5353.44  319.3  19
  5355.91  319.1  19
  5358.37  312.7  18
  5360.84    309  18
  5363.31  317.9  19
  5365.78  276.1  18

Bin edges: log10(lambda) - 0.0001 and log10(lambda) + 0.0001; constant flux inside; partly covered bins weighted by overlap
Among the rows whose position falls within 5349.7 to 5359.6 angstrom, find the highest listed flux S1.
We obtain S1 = 319.3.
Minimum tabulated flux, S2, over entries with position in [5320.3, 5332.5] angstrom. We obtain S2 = 269.4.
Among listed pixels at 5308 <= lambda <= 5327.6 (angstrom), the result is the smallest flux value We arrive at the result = 269.4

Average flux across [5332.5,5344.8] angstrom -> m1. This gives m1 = 302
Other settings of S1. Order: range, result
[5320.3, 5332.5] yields 308.6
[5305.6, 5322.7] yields 319.1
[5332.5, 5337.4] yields 314.7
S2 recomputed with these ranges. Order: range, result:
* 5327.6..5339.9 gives 287.5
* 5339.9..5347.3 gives 306.5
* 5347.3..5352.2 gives 293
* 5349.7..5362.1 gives 298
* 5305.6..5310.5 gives 306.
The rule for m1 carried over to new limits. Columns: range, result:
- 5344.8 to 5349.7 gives 313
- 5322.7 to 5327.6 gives 283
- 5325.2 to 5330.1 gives 289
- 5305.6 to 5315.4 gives 312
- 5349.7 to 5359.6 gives 312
